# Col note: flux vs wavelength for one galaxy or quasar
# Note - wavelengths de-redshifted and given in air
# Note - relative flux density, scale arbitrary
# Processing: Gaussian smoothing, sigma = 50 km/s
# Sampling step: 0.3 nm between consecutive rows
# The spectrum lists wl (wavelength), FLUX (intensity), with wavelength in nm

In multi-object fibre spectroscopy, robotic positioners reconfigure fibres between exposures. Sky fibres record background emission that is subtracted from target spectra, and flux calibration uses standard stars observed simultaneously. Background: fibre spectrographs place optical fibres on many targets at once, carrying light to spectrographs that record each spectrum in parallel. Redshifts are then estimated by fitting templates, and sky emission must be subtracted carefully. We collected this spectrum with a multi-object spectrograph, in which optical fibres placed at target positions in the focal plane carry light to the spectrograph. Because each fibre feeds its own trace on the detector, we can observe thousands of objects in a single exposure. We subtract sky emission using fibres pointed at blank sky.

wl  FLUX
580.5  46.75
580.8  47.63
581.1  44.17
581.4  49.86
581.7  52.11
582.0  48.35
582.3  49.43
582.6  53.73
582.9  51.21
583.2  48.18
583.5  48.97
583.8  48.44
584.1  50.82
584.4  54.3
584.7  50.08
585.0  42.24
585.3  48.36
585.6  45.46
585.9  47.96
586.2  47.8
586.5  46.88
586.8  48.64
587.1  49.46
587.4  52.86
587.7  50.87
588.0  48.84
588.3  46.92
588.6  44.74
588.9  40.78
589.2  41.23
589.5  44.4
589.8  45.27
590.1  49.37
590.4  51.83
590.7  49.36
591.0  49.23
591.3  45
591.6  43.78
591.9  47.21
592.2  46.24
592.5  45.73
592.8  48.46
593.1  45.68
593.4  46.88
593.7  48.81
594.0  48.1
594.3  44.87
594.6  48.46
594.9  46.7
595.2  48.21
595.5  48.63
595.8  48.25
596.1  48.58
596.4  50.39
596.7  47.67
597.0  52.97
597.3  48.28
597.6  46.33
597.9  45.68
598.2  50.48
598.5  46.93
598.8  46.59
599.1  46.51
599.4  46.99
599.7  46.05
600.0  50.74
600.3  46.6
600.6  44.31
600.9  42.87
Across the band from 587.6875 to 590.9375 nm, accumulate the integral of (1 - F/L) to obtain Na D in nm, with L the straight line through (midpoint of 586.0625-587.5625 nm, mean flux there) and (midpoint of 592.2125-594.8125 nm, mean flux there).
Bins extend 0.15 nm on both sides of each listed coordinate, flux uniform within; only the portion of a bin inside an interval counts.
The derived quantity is 0.120 nm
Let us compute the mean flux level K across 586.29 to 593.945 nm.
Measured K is 47.2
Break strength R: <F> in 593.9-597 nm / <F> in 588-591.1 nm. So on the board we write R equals 1.0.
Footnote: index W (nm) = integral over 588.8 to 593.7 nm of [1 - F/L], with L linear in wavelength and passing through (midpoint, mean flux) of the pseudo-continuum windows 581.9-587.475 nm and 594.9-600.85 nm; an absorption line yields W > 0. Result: 0.20 nm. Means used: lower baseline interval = 49.1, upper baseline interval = 47.8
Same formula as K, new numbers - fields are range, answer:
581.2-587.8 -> 49.3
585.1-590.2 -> 47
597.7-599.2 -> 47.2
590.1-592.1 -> 47.8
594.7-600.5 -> 48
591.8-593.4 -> 46.7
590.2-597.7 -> 47.8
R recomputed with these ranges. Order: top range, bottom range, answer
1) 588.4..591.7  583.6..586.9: 0.95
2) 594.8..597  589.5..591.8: 1.03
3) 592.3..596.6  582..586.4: 0.97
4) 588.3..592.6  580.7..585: 0.93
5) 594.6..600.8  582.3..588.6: 0.98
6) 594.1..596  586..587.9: 0.96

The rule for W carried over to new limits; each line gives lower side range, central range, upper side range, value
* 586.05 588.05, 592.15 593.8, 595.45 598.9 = 0.06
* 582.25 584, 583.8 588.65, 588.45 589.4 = -0.29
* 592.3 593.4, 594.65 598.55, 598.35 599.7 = -0.15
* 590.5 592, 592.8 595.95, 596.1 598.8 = 0.02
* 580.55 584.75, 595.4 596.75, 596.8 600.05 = -0.02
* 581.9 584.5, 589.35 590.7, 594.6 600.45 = 0.04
